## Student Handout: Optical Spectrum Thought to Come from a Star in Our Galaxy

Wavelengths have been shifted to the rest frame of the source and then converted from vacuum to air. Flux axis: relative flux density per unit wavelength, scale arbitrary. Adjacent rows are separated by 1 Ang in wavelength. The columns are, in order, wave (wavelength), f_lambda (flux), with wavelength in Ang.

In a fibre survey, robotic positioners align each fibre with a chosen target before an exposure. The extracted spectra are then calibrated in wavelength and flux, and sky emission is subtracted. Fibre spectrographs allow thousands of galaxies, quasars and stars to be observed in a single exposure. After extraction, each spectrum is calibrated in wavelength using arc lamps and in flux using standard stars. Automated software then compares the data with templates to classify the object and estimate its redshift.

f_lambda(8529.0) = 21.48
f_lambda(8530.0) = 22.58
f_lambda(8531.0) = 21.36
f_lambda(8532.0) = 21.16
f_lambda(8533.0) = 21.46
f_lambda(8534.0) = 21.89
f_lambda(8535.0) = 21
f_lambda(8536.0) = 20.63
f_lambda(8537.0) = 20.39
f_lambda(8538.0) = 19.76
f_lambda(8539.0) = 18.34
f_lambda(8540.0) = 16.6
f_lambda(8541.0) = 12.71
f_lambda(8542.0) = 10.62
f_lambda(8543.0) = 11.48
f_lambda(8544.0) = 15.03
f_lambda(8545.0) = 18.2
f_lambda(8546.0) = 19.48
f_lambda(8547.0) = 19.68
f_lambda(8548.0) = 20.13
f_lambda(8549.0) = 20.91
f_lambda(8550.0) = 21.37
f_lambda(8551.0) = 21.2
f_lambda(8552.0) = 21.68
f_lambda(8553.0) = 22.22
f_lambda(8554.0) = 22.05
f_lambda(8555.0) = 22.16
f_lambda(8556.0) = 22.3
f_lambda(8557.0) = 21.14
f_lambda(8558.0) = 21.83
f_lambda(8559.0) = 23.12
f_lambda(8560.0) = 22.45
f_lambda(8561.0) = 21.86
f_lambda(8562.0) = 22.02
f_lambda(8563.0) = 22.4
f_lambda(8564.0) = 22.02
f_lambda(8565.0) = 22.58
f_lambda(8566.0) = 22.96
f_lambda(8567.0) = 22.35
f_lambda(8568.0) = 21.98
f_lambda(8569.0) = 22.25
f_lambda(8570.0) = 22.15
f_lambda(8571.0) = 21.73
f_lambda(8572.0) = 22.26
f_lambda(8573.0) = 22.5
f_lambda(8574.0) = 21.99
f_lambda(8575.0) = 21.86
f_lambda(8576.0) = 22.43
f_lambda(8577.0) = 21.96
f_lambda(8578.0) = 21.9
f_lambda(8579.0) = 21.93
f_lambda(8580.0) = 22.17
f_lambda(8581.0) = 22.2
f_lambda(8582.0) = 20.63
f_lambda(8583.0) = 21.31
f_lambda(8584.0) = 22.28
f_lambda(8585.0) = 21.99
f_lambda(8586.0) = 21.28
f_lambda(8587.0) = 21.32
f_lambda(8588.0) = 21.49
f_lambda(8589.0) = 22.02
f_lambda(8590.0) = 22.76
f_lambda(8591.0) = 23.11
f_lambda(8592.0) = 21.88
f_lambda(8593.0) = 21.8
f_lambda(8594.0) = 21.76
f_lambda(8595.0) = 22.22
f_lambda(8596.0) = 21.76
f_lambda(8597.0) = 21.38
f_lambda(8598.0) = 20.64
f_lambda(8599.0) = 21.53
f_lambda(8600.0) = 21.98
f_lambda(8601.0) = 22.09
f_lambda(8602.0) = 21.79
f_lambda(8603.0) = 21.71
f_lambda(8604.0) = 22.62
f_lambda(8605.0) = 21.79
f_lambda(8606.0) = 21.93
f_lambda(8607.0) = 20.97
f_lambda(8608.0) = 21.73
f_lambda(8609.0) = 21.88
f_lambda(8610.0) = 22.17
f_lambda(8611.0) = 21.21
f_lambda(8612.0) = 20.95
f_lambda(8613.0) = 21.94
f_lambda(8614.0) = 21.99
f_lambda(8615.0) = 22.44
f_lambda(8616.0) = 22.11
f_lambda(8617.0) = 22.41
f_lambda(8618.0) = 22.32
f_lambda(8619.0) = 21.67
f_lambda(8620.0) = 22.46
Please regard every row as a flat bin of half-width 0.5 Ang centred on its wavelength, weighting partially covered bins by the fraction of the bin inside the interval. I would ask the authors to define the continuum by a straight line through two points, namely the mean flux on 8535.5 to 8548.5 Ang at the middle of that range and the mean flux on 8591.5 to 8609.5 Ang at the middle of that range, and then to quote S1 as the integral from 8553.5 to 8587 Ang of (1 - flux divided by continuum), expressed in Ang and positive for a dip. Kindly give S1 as -4.7 Ang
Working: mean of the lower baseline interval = 17.2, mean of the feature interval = 22.1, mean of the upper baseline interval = 21.7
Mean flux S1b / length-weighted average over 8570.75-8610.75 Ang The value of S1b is 21.9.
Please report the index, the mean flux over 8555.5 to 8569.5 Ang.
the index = 22.2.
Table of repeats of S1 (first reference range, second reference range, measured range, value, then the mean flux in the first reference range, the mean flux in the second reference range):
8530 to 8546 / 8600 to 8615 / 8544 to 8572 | -3.3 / 18.2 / 21.8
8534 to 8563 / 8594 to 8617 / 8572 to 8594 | -1.0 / 19.7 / 21.8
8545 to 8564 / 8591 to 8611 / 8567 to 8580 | -0.3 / 21.5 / 21.8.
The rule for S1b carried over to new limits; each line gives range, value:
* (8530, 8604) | 21.1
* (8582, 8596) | 21.9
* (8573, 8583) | 21.9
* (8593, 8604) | 21.7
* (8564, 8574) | 22.3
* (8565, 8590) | 22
